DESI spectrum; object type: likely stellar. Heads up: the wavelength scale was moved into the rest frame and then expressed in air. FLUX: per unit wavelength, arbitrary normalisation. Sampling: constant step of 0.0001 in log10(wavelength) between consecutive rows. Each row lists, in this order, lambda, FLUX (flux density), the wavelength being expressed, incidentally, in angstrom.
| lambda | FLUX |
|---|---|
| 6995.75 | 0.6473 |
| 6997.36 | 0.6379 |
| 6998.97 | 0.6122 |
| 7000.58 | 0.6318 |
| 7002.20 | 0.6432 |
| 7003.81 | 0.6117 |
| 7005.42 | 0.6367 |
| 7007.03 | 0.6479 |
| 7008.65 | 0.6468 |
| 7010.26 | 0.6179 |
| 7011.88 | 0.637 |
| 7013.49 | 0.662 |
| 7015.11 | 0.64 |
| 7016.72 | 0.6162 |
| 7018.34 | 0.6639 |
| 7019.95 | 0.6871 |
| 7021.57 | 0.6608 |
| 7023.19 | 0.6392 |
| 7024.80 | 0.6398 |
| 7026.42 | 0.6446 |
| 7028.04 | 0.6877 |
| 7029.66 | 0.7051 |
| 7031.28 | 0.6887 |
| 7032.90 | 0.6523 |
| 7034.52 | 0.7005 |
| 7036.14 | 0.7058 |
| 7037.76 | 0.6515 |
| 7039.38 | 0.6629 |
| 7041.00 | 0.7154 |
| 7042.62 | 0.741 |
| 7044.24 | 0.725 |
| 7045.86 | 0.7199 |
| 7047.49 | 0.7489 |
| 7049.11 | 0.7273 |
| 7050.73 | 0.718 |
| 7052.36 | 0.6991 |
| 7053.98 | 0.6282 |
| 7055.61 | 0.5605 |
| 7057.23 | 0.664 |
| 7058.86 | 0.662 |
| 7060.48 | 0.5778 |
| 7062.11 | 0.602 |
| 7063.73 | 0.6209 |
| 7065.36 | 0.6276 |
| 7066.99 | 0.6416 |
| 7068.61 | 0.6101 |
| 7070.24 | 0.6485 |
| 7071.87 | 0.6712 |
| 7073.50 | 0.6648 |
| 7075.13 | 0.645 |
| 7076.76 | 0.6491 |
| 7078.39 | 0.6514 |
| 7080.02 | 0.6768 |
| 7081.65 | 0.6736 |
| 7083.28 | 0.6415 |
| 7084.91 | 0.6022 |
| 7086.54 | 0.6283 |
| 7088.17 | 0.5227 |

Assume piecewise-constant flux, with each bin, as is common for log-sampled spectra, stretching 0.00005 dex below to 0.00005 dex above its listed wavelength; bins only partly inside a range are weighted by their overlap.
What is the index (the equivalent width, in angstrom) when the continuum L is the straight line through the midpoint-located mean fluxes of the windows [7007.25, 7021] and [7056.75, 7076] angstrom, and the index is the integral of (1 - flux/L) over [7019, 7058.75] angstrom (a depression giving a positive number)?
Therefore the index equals -2.5 angstrom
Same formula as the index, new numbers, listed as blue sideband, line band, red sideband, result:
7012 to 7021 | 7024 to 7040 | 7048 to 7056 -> -0.3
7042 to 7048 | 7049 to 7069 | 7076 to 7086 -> 1.7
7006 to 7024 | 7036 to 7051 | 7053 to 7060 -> -1.8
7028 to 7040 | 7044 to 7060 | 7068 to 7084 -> -0.3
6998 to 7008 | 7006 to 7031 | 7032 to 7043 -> 0.1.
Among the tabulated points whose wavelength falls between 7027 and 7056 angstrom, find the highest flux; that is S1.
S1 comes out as 0.7489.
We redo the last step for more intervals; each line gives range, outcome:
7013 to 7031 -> 0.7051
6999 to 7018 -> 0.662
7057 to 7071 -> 0.664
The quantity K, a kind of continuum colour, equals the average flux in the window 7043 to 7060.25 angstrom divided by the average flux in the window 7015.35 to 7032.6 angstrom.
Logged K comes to 1.03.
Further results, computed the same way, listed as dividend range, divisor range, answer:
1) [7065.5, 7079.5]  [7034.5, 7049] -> 0.91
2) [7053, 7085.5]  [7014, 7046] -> 0.94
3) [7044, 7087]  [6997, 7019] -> 1.03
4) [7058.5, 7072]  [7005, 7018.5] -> 0.98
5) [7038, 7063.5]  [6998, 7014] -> 1.06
